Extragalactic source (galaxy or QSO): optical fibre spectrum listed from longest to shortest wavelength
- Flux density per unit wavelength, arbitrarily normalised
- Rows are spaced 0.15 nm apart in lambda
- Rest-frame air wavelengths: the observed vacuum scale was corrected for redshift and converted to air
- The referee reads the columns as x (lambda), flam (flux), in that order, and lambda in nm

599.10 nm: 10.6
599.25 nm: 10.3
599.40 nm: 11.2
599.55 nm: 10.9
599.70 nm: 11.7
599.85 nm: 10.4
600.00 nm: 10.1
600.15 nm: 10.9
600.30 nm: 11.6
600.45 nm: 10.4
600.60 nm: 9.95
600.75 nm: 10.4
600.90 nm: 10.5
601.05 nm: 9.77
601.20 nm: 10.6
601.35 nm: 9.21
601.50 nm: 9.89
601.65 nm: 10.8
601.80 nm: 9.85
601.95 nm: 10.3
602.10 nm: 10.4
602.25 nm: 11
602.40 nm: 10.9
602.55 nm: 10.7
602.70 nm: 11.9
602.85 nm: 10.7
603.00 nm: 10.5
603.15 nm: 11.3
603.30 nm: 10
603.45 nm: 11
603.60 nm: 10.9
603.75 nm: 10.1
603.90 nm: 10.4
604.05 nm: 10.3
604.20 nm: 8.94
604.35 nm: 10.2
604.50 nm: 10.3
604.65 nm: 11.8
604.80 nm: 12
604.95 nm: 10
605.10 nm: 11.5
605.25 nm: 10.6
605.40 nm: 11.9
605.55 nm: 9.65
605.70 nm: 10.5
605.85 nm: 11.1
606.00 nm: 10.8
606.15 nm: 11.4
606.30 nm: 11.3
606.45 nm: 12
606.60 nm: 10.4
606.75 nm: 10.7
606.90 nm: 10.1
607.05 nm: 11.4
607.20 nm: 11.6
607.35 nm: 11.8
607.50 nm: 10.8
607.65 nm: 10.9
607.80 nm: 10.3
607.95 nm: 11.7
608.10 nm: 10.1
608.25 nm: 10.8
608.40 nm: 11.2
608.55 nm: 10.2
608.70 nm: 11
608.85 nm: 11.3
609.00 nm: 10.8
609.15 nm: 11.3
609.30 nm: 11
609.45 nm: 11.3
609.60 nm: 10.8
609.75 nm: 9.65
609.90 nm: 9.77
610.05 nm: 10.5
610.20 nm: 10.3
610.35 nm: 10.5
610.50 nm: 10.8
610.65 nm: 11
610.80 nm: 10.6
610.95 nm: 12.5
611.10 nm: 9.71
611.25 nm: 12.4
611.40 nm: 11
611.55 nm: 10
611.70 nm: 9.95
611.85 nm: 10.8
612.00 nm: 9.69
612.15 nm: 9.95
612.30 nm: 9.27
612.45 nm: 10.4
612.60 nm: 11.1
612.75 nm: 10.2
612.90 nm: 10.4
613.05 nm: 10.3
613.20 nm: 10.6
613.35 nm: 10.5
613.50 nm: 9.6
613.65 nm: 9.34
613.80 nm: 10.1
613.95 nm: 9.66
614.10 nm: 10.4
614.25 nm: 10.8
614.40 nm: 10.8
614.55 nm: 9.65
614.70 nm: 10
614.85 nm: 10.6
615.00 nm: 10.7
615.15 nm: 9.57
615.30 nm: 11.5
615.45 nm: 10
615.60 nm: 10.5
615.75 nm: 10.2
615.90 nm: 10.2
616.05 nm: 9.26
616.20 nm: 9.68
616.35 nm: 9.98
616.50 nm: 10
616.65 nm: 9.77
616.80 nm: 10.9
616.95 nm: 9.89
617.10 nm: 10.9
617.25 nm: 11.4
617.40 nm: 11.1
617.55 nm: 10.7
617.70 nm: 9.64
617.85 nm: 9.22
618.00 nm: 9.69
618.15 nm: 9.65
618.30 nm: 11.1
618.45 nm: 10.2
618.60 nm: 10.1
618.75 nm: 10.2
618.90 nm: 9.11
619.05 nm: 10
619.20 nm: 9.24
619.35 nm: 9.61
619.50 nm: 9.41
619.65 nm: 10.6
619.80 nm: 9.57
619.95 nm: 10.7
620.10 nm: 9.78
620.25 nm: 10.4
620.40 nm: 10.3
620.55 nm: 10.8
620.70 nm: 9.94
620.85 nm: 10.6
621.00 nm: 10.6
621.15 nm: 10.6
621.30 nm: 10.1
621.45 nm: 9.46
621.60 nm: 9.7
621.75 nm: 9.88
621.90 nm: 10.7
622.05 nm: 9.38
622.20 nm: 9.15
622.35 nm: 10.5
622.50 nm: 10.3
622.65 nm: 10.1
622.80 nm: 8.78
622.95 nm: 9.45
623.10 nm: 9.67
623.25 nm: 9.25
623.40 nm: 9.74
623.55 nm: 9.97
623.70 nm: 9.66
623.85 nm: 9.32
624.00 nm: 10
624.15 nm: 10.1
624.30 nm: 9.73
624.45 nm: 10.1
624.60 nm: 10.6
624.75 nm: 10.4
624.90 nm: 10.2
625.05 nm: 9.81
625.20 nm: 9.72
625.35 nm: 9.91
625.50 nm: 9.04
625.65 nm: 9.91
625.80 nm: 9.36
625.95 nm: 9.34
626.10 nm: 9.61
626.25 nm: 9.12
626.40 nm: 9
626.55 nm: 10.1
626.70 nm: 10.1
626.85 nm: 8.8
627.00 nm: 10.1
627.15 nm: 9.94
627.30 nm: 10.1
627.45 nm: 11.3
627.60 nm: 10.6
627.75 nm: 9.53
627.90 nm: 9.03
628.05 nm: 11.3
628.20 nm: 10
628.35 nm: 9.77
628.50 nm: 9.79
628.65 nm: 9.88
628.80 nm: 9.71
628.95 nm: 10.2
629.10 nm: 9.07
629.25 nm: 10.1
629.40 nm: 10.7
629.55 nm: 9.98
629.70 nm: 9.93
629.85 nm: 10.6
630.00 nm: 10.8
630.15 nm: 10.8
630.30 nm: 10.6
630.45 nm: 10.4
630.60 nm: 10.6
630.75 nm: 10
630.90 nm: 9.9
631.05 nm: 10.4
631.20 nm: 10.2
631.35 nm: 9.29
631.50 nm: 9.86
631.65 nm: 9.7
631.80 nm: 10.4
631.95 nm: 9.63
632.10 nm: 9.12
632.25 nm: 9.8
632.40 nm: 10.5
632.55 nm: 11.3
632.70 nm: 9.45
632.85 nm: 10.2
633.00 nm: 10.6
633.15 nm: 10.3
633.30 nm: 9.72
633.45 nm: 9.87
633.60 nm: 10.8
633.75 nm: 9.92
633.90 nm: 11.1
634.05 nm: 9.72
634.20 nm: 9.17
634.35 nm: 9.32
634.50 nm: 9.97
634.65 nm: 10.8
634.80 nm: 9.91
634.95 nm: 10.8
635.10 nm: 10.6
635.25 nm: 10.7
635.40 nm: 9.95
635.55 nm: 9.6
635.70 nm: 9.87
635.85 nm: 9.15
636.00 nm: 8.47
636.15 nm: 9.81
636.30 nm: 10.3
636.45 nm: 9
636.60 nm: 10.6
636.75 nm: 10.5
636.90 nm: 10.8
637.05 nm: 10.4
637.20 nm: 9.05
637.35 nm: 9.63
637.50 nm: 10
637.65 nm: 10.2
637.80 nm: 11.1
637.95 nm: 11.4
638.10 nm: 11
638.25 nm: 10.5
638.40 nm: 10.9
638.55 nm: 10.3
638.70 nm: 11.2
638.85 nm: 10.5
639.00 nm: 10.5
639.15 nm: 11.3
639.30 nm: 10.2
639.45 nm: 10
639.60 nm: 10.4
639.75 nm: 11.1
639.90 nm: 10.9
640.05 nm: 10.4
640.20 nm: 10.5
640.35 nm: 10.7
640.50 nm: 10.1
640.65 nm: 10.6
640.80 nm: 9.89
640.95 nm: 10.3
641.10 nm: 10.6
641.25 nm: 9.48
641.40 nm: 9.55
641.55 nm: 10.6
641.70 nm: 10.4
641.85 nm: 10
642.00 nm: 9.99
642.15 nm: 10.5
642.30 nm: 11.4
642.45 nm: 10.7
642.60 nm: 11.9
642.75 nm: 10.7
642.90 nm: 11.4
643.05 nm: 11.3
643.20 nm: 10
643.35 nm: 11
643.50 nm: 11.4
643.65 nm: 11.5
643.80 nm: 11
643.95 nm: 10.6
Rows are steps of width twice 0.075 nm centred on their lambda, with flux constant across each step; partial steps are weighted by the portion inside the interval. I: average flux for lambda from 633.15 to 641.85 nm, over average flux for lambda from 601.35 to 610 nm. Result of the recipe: 0.95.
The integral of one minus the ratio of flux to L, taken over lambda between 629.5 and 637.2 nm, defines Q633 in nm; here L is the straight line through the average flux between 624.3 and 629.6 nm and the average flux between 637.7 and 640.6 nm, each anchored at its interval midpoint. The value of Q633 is 0.16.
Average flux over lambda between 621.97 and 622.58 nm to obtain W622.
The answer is 9.84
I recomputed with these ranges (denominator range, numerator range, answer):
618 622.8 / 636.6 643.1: 1.05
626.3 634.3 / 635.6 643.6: 1.04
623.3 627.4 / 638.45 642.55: 1.07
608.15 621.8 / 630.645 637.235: 0.97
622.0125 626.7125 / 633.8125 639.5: 1.05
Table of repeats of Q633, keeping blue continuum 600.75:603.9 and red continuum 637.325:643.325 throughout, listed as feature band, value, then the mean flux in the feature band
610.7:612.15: -0.02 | 10.7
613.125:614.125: 0.05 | 10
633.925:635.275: 0.06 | 10.1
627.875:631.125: 0.11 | 10.2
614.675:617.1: 0.08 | 10.2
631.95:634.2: 0.09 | 10.1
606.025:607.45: -0.09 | 11.2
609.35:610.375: 0.01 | 10.4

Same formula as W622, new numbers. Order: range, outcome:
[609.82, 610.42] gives 10.3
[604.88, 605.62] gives 10.7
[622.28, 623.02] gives 9.82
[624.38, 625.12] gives 10.2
